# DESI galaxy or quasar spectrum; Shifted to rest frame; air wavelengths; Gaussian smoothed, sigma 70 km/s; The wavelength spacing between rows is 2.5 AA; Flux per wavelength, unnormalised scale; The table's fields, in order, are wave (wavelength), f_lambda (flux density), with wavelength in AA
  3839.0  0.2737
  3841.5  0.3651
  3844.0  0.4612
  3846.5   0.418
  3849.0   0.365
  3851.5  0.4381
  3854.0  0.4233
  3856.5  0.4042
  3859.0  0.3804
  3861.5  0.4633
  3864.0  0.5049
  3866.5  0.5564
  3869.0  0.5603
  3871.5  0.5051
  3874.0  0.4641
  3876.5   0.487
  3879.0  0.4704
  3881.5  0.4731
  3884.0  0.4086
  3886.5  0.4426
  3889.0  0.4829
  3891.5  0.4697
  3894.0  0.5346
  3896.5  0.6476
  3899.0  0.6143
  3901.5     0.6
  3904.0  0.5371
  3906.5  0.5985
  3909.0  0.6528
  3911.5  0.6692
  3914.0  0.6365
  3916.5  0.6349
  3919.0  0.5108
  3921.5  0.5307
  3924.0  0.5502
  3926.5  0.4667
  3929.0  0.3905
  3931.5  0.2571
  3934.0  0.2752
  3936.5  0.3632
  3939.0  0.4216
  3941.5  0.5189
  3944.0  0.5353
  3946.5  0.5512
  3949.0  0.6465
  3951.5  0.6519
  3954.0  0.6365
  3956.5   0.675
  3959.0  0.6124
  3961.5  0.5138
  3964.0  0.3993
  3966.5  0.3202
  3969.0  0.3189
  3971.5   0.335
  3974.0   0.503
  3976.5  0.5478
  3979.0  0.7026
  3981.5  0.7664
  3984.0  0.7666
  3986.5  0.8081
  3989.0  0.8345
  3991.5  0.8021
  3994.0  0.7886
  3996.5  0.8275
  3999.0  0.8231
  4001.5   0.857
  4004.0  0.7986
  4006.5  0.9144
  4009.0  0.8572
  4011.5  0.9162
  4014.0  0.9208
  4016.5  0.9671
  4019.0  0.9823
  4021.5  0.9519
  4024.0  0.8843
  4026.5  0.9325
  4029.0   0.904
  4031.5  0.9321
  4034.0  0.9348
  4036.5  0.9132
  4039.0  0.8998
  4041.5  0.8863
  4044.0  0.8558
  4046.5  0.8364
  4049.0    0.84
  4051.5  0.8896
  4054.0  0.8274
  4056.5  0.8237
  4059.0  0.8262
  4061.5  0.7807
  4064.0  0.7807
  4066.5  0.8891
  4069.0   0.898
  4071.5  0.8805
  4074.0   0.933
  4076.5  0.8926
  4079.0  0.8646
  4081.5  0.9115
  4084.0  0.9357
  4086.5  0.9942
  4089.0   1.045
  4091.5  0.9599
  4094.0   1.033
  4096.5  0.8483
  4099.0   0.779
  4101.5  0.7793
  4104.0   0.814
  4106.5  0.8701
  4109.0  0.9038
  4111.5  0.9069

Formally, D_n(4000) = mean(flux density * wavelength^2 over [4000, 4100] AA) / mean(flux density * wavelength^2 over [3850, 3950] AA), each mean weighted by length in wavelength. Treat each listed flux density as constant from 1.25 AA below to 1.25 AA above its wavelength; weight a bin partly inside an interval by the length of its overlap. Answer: 1.9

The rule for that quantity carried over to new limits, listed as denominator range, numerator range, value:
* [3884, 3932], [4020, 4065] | 1.73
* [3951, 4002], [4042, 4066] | 1.35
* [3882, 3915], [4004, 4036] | 1.75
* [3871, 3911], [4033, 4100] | 1.84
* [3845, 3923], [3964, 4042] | 1.63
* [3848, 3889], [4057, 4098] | 2.18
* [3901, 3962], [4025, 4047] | 1.77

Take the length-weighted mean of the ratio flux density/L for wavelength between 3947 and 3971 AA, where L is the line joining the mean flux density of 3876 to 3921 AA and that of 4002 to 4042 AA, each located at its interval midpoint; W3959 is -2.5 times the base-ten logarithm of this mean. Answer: 0.35 mag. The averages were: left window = 0.549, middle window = 0.525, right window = 0.912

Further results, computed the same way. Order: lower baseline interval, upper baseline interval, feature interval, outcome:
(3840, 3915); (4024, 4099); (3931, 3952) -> 0.335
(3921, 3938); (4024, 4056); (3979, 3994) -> -0.207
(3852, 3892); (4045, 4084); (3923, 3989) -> 0.217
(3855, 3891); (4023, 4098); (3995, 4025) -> -0.143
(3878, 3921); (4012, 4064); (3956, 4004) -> 0.167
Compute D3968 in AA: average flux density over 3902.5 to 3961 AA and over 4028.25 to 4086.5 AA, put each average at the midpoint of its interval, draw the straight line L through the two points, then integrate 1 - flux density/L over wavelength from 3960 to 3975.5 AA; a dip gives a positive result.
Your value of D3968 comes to 5.6 AA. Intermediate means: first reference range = 0.536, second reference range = 0.878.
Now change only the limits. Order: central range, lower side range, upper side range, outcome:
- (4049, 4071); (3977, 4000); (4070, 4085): 1.0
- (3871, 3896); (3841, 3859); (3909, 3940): -2.0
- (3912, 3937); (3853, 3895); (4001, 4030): 6.1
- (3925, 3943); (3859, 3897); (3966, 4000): 5.9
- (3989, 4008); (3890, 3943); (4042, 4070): -3.3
